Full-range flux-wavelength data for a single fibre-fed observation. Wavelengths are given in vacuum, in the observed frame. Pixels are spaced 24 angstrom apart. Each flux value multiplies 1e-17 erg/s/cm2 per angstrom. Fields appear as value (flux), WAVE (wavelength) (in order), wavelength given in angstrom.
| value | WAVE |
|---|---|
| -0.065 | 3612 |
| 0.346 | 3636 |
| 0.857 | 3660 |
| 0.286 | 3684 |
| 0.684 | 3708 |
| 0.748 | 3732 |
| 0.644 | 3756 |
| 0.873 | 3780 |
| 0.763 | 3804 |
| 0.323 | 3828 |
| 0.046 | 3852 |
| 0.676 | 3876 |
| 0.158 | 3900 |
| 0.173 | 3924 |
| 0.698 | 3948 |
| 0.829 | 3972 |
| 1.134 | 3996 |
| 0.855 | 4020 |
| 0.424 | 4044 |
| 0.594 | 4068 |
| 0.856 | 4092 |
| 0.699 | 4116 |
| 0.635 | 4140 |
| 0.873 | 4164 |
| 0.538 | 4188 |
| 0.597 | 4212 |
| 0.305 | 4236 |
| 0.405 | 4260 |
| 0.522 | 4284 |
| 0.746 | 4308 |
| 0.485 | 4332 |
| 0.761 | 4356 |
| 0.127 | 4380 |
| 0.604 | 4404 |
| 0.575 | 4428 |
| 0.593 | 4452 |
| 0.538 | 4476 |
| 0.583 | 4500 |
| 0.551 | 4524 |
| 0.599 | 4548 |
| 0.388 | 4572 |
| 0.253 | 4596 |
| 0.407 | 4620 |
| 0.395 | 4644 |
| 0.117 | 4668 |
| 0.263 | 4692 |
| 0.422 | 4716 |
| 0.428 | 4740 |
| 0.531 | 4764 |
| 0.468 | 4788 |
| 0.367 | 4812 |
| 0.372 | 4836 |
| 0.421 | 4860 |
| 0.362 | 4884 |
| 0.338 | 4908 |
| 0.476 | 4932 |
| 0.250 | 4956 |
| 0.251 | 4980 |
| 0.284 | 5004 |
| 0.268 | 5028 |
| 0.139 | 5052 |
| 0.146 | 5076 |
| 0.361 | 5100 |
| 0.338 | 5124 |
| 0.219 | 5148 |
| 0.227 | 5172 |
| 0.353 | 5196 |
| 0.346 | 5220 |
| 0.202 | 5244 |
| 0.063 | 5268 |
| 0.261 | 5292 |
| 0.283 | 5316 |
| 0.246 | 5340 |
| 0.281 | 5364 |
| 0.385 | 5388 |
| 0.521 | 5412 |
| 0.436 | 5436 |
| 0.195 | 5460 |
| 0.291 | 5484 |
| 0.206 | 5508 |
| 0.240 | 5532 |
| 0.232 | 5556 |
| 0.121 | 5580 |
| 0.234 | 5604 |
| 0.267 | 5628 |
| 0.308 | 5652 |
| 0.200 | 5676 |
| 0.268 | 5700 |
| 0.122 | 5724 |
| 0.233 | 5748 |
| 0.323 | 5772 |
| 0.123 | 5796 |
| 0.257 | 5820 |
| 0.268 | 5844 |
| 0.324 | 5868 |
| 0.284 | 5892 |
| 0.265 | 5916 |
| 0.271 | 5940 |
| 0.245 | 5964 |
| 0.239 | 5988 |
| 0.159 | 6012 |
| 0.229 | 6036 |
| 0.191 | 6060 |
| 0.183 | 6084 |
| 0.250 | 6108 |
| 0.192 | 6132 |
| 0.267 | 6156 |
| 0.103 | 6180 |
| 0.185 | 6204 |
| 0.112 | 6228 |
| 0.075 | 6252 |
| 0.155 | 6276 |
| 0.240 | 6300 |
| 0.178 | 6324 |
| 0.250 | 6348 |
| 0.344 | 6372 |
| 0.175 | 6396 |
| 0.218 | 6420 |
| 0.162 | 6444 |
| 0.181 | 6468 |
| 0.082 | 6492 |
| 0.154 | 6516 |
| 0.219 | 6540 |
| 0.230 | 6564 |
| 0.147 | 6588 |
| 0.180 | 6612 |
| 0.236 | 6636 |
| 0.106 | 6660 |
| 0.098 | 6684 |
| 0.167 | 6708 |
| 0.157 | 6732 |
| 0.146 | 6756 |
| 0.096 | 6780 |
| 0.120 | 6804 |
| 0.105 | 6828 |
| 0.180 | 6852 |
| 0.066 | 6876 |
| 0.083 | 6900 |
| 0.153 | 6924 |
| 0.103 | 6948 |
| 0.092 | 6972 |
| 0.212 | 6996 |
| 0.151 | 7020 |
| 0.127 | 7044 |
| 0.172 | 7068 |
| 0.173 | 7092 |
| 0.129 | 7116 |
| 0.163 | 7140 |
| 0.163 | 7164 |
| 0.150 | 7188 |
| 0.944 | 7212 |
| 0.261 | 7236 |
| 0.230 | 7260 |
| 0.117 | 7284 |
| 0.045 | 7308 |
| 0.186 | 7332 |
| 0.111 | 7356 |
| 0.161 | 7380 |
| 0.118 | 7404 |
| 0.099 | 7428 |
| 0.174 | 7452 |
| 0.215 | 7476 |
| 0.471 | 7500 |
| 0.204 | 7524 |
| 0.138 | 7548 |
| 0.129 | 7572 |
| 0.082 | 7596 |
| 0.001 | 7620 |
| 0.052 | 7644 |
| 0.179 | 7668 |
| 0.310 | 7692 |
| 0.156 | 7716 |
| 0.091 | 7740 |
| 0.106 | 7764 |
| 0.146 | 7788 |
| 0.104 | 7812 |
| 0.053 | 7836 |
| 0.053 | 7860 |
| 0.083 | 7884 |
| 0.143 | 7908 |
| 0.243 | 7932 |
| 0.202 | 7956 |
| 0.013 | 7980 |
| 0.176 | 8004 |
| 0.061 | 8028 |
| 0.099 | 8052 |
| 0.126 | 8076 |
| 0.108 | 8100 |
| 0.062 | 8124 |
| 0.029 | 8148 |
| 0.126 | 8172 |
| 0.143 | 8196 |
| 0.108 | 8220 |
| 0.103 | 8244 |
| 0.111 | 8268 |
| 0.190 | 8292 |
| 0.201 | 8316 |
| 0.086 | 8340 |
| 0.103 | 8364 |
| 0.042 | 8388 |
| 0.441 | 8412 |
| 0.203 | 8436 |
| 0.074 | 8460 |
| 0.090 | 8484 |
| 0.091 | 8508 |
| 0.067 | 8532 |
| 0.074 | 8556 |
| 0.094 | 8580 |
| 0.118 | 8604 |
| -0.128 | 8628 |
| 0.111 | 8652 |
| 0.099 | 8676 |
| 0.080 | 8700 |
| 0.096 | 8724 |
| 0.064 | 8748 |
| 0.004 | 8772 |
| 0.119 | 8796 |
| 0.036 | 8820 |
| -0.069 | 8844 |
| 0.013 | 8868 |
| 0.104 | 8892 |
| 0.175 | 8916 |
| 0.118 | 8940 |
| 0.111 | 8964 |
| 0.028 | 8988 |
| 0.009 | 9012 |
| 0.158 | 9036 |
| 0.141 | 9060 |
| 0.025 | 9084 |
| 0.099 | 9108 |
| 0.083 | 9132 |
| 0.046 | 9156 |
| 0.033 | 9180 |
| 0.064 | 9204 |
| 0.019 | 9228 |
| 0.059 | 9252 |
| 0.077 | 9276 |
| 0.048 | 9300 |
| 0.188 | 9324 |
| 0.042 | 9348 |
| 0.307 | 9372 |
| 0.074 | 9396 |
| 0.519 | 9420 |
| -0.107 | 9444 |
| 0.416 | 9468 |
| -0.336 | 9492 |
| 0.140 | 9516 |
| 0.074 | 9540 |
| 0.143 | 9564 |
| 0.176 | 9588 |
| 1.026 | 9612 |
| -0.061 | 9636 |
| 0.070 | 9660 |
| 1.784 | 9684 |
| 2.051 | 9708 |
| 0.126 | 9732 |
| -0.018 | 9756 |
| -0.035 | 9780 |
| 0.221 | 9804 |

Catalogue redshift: 0.94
